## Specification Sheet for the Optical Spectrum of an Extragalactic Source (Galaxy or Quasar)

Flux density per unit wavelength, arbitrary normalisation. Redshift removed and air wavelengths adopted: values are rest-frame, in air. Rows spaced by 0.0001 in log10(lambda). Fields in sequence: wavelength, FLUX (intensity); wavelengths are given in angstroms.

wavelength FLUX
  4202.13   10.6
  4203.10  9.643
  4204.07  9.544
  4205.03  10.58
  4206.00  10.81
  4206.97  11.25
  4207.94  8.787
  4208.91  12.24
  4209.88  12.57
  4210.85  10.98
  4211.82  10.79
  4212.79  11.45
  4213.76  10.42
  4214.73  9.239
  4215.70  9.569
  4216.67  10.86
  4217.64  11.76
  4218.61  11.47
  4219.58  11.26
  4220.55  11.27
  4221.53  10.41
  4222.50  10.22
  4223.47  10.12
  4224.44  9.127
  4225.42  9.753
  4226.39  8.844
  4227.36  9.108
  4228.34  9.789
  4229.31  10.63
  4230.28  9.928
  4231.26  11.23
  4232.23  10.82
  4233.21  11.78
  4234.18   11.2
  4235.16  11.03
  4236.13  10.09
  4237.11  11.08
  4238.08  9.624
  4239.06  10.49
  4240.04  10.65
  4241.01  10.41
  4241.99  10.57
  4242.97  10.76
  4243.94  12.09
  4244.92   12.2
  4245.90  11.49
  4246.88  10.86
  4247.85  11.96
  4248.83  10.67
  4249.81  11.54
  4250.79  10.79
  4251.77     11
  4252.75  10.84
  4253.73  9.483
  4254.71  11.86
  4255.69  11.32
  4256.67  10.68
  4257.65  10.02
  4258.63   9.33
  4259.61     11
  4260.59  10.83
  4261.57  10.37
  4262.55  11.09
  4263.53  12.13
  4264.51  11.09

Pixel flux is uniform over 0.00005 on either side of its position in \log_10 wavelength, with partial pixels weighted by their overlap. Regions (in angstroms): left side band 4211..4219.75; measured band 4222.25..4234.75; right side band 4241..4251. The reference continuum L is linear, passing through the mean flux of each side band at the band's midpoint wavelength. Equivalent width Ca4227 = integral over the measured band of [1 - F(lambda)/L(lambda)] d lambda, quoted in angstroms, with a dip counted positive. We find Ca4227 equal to 0.9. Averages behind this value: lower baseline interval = 10.8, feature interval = 10.2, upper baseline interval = 11.3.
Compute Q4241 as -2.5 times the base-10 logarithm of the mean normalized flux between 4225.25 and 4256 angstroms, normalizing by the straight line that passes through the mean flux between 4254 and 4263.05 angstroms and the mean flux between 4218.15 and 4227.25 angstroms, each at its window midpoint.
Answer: -0.03 mag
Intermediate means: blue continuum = 10.2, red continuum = 10.7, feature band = 10.8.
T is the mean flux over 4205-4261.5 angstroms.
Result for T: 10.7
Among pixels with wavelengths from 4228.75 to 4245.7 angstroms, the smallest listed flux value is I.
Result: 9.624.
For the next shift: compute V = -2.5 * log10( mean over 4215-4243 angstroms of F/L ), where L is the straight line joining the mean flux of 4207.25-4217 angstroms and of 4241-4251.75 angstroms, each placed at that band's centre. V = 0.05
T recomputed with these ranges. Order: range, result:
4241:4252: 11.2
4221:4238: 10.3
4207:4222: 10.9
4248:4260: 10.7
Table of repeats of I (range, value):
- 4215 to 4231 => 8.844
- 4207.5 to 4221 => 8.787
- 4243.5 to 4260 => 9.33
